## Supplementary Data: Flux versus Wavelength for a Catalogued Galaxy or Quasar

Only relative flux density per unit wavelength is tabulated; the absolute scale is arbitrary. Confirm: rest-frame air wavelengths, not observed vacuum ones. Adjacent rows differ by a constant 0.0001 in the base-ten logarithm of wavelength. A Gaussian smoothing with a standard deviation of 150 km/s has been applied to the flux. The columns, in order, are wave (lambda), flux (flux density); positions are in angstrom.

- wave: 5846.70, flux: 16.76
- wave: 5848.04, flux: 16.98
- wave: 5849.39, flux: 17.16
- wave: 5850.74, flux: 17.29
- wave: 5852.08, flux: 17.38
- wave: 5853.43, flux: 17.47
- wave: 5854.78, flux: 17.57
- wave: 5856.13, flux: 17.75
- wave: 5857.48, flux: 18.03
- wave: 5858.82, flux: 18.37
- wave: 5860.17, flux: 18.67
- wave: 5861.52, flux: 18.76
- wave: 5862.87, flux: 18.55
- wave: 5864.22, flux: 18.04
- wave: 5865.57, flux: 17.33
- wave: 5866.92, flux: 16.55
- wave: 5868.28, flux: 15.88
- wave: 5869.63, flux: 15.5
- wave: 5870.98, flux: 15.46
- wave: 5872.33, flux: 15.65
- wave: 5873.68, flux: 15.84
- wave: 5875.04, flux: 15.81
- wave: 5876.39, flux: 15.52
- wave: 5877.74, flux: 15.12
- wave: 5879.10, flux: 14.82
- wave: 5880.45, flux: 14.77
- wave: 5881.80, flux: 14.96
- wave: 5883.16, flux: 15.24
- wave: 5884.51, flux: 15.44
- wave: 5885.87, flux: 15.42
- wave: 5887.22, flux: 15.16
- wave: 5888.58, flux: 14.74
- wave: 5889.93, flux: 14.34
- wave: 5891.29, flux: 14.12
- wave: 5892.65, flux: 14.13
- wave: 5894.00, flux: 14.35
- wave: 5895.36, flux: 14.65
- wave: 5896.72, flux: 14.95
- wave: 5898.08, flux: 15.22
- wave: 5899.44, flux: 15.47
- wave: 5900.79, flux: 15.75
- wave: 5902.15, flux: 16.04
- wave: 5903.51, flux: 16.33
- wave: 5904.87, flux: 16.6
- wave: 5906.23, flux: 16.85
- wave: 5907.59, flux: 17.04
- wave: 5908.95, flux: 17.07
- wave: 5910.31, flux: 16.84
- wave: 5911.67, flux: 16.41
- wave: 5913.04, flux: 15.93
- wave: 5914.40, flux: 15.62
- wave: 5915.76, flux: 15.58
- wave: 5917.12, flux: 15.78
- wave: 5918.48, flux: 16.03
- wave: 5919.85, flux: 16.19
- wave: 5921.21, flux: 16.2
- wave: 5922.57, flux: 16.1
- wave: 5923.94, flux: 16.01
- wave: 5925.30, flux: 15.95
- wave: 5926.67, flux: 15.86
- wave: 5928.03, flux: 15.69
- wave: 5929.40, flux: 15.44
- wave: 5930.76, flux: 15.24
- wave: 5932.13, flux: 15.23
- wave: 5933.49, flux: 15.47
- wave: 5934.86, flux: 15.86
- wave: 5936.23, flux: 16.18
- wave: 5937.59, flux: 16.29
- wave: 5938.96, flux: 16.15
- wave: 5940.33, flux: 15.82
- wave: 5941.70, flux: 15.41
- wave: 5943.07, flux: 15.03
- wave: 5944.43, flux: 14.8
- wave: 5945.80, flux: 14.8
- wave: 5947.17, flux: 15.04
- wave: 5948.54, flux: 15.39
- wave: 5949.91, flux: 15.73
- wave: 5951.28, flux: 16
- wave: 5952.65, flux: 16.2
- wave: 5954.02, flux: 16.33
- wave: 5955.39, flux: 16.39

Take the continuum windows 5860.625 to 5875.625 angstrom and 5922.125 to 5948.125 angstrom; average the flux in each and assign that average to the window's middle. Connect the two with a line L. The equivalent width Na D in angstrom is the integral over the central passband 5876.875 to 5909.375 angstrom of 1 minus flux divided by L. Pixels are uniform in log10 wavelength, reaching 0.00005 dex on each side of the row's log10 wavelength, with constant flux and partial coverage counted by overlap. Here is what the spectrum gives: 1.86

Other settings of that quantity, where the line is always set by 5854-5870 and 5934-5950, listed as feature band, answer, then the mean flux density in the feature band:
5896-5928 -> 0.47 angstrom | 16.1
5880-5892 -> 1.47 angstrom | 14.9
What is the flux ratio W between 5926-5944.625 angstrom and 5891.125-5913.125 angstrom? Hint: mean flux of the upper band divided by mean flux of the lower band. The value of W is 1.0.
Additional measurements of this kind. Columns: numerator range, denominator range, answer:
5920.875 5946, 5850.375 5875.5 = 0.91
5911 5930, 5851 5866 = 0.88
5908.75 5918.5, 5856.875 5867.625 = 0.89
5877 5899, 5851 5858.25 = 0.84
